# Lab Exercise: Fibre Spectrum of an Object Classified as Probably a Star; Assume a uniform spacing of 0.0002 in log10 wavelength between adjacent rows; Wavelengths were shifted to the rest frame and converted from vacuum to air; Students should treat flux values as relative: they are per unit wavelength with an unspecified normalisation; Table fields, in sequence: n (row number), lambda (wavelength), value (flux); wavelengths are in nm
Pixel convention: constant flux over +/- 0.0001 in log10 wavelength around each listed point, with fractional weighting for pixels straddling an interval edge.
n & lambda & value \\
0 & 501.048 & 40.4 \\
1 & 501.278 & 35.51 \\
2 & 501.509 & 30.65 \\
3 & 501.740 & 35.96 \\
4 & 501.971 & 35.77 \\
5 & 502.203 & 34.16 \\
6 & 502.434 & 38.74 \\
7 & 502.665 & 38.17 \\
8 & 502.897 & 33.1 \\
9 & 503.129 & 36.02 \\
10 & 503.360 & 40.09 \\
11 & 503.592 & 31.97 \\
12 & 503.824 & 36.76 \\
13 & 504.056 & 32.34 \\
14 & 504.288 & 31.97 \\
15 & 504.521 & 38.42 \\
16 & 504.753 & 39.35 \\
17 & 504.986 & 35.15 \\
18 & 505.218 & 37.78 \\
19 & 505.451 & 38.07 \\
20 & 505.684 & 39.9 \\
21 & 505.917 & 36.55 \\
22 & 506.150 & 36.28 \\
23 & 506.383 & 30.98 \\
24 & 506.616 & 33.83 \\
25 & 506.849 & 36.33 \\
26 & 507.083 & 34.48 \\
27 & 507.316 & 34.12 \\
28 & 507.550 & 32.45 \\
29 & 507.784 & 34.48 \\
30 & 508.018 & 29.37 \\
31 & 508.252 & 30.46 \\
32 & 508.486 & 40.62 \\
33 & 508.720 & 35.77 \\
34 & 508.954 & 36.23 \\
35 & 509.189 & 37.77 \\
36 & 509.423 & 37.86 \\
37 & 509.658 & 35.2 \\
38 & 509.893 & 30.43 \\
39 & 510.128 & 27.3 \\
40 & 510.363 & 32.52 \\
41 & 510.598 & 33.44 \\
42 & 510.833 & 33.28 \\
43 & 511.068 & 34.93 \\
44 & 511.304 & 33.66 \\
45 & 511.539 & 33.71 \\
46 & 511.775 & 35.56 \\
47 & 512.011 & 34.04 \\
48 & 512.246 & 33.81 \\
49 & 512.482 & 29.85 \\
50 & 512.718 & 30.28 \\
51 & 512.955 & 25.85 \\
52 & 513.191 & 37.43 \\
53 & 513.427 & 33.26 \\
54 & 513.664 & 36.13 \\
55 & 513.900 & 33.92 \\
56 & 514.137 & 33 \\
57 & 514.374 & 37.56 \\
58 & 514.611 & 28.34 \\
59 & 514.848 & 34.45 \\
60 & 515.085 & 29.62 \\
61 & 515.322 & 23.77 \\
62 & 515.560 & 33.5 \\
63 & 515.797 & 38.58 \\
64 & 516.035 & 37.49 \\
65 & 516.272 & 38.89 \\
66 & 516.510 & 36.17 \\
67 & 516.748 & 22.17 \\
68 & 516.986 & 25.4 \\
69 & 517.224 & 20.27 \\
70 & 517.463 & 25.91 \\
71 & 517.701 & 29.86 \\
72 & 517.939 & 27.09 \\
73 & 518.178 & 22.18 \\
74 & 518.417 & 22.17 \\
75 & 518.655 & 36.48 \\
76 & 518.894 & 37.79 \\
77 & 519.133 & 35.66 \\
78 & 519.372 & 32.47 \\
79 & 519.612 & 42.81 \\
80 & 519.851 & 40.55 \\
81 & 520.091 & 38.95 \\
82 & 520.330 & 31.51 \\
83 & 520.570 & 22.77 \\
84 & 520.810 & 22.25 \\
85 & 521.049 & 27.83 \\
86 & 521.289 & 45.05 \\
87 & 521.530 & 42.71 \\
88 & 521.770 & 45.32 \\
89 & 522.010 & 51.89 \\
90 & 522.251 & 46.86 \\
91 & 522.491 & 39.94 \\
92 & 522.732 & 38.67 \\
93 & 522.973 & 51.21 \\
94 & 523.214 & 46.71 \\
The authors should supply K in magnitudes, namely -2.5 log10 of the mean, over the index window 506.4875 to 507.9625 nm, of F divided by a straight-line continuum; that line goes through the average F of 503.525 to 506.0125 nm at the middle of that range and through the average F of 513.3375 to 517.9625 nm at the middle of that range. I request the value 0.04 mag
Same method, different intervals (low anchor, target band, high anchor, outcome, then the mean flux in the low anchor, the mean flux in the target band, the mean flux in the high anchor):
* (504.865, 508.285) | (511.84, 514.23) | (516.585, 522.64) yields 0.04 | 34.8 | 32.8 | 33.5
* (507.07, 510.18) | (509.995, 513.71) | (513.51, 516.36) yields 0.04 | 34.2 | 32.7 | 33.7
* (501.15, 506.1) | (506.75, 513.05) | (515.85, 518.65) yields -0.03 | 36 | 33.5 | 28.6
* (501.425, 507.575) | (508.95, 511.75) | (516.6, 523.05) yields 0.04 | 35.6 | 33.8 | 34.2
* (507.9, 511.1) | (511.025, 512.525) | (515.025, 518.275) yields -0.04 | 33.9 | 33.8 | 29.4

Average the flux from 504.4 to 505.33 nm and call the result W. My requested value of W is 37.6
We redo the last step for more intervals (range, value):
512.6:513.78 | 32.6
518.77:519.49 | 35.3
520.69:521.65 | 34.5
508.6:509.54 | 36.9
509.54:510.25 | 31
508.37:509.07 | 37.6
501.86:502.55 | 36.2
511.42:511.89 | 34.6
